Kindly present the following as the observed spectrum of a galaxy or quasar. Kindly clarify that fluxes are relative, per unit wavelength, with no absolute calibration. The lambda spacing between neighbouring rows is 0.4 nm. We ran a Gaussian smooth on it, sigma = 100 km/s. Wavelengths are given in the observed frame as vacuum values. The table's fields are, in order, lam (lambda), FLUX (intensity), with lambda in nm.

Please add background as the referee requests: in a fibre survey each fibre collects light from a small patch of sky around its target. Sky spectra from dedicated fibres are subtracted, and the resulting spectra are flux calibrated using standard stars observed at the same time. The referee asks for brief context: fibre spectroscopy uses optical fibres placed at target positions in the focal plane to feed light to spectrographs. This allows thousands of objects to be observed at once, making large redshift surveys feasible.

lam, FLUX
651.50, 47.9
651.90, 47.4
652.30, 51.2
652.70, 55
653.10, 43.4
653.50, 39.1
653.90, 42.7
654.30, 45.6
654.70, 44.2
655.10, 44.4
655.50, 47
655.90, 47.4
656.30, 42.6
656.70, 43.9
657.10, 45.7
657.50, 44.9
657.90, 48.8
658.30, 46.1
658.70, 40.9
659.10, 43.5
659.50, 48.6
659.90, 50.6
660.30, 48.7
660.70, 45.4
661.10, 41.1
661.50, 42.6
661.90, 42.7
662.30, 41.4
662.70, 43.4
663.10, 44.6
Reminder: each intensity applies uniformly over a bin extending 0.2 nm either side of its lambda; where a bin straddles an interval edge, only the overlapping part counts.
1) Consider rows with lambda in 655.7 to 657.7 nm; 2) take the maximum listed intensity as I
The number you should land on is 47.4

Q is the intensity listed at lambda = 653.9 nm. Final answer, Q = 42.7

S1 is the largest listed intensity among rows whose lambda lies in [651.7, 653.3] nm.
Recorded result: 55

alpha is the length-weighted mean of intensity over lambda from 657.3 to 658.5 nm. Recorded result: 46.6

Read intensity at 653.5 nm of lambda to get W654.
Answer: 39.1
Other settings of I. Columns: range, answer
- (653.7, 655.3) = 45.6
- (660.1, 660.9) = 48.7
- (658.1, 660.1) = 50.6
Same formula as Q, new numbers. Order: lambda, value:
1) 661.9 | 42.7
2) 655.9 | 47.4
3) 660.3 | 48.7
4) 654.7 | 44.2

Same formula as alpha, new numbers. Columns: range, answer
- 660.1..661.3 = 45.1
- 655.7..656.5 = 45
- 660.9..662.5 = 42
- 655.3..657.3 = 45.3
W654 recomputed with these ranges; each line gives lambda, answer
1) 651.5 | 47.9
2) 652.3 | 51.2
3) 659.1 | 43.5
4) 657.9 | 48.8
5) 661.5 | 42.6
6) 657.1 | 45.7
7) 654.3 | 45.6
